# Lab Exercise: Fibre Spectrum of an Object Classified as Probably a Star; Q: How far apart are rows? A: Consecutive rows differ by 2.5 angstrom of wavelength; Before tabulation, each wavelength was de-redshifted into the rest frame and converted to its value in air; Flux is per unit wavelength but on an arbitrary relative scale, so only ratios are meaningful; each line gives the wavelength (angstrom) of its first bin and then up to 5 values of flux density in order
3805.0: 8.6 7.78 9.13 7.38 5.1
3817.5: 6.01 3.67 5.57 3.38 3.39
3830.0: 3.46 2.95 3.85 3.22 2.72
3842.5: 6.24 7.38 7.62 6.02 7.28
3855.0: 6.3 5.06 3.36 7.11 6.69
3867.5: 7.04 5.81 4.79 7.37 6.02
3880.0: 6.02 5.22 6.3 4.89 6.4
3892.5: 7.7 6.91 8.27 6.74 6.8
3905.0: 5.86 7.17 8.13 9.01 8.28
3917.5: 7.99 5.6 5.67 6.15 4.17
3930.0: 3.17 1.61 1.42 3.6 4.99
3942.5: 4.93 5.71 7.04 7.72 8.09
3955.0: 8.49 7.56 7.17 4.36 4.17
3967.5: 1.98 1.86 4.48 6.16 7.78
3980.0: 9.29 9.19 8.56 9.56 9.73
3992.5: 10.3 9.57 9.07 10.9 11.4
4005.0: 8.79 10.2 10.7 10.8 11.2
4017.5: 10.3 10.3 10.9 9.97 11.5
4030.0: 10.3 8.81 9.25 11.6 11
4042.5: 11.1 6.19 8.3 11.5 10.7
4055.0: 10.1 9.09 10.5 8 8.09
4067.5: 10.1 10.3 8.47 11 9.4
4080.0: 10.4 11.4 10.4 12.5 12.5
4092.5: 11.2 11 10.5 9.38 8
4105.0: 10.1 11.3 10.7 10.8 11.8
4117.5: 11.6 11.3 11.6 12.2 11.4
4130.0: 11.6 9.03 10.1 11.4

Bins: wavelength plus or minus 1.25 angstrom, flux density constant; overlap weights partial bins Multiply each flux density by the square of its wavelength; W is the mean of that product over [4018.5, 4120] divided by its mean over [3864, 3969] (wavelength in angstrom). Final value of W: 1.8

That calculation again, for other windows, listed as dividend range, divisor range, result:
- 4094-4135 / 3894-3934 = 1.88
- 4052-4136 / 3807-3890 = 2.13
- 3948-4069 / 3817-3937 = 1.68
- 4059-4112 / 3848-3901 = 1.82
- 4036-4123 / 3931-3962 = 1.95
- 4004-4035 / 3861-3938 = 1.80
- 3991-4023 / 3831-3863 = 2.13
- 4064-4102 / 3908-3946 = 2.09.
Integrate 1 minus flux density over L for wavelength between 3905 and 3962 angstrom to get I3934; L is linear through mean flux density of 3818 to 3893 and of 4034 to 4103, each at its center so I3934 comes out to 8.4 angstrom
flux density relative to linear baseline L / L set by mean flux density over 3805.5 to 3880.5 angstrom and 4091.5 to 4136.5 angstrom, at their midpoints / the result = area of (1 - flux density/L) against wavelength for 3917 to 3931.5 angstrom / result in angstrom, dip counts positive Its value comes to 3.8 angstrom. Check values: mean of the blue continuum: 5.62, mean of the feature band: 5.26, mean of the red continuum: 10.8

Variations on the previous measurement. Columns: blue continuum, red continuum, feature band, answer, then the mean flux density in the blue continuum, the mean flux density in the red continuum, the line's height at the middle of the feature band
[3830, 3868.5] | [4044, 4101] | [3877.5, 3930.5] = 0.2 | 5.45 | 10.1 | 6.58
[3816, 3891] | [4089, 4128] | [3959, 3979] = 7.9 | 5.37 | 10.9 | 7.89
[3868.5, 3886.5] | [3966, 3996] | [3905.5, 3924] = -2.6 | 5.93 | 7.33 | 6.44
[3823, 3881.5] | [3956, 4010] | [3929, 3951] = 8.1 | 5.35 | 7.79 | 6.99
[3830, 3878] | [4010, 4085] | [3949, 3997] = 6.7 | 5.56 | 10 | 8.31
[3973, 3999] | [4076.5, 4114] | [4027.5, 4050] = -0.2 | 8.81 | 10.7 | 9.7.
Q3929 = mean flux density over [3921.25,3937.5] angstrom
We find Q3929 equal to 3.69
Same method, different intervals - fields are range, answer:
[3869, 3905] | 6.36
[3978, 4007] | 9.63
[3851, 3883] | 6.02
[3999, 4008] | 10.3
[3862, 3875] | 6.34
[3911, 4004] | 6.68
